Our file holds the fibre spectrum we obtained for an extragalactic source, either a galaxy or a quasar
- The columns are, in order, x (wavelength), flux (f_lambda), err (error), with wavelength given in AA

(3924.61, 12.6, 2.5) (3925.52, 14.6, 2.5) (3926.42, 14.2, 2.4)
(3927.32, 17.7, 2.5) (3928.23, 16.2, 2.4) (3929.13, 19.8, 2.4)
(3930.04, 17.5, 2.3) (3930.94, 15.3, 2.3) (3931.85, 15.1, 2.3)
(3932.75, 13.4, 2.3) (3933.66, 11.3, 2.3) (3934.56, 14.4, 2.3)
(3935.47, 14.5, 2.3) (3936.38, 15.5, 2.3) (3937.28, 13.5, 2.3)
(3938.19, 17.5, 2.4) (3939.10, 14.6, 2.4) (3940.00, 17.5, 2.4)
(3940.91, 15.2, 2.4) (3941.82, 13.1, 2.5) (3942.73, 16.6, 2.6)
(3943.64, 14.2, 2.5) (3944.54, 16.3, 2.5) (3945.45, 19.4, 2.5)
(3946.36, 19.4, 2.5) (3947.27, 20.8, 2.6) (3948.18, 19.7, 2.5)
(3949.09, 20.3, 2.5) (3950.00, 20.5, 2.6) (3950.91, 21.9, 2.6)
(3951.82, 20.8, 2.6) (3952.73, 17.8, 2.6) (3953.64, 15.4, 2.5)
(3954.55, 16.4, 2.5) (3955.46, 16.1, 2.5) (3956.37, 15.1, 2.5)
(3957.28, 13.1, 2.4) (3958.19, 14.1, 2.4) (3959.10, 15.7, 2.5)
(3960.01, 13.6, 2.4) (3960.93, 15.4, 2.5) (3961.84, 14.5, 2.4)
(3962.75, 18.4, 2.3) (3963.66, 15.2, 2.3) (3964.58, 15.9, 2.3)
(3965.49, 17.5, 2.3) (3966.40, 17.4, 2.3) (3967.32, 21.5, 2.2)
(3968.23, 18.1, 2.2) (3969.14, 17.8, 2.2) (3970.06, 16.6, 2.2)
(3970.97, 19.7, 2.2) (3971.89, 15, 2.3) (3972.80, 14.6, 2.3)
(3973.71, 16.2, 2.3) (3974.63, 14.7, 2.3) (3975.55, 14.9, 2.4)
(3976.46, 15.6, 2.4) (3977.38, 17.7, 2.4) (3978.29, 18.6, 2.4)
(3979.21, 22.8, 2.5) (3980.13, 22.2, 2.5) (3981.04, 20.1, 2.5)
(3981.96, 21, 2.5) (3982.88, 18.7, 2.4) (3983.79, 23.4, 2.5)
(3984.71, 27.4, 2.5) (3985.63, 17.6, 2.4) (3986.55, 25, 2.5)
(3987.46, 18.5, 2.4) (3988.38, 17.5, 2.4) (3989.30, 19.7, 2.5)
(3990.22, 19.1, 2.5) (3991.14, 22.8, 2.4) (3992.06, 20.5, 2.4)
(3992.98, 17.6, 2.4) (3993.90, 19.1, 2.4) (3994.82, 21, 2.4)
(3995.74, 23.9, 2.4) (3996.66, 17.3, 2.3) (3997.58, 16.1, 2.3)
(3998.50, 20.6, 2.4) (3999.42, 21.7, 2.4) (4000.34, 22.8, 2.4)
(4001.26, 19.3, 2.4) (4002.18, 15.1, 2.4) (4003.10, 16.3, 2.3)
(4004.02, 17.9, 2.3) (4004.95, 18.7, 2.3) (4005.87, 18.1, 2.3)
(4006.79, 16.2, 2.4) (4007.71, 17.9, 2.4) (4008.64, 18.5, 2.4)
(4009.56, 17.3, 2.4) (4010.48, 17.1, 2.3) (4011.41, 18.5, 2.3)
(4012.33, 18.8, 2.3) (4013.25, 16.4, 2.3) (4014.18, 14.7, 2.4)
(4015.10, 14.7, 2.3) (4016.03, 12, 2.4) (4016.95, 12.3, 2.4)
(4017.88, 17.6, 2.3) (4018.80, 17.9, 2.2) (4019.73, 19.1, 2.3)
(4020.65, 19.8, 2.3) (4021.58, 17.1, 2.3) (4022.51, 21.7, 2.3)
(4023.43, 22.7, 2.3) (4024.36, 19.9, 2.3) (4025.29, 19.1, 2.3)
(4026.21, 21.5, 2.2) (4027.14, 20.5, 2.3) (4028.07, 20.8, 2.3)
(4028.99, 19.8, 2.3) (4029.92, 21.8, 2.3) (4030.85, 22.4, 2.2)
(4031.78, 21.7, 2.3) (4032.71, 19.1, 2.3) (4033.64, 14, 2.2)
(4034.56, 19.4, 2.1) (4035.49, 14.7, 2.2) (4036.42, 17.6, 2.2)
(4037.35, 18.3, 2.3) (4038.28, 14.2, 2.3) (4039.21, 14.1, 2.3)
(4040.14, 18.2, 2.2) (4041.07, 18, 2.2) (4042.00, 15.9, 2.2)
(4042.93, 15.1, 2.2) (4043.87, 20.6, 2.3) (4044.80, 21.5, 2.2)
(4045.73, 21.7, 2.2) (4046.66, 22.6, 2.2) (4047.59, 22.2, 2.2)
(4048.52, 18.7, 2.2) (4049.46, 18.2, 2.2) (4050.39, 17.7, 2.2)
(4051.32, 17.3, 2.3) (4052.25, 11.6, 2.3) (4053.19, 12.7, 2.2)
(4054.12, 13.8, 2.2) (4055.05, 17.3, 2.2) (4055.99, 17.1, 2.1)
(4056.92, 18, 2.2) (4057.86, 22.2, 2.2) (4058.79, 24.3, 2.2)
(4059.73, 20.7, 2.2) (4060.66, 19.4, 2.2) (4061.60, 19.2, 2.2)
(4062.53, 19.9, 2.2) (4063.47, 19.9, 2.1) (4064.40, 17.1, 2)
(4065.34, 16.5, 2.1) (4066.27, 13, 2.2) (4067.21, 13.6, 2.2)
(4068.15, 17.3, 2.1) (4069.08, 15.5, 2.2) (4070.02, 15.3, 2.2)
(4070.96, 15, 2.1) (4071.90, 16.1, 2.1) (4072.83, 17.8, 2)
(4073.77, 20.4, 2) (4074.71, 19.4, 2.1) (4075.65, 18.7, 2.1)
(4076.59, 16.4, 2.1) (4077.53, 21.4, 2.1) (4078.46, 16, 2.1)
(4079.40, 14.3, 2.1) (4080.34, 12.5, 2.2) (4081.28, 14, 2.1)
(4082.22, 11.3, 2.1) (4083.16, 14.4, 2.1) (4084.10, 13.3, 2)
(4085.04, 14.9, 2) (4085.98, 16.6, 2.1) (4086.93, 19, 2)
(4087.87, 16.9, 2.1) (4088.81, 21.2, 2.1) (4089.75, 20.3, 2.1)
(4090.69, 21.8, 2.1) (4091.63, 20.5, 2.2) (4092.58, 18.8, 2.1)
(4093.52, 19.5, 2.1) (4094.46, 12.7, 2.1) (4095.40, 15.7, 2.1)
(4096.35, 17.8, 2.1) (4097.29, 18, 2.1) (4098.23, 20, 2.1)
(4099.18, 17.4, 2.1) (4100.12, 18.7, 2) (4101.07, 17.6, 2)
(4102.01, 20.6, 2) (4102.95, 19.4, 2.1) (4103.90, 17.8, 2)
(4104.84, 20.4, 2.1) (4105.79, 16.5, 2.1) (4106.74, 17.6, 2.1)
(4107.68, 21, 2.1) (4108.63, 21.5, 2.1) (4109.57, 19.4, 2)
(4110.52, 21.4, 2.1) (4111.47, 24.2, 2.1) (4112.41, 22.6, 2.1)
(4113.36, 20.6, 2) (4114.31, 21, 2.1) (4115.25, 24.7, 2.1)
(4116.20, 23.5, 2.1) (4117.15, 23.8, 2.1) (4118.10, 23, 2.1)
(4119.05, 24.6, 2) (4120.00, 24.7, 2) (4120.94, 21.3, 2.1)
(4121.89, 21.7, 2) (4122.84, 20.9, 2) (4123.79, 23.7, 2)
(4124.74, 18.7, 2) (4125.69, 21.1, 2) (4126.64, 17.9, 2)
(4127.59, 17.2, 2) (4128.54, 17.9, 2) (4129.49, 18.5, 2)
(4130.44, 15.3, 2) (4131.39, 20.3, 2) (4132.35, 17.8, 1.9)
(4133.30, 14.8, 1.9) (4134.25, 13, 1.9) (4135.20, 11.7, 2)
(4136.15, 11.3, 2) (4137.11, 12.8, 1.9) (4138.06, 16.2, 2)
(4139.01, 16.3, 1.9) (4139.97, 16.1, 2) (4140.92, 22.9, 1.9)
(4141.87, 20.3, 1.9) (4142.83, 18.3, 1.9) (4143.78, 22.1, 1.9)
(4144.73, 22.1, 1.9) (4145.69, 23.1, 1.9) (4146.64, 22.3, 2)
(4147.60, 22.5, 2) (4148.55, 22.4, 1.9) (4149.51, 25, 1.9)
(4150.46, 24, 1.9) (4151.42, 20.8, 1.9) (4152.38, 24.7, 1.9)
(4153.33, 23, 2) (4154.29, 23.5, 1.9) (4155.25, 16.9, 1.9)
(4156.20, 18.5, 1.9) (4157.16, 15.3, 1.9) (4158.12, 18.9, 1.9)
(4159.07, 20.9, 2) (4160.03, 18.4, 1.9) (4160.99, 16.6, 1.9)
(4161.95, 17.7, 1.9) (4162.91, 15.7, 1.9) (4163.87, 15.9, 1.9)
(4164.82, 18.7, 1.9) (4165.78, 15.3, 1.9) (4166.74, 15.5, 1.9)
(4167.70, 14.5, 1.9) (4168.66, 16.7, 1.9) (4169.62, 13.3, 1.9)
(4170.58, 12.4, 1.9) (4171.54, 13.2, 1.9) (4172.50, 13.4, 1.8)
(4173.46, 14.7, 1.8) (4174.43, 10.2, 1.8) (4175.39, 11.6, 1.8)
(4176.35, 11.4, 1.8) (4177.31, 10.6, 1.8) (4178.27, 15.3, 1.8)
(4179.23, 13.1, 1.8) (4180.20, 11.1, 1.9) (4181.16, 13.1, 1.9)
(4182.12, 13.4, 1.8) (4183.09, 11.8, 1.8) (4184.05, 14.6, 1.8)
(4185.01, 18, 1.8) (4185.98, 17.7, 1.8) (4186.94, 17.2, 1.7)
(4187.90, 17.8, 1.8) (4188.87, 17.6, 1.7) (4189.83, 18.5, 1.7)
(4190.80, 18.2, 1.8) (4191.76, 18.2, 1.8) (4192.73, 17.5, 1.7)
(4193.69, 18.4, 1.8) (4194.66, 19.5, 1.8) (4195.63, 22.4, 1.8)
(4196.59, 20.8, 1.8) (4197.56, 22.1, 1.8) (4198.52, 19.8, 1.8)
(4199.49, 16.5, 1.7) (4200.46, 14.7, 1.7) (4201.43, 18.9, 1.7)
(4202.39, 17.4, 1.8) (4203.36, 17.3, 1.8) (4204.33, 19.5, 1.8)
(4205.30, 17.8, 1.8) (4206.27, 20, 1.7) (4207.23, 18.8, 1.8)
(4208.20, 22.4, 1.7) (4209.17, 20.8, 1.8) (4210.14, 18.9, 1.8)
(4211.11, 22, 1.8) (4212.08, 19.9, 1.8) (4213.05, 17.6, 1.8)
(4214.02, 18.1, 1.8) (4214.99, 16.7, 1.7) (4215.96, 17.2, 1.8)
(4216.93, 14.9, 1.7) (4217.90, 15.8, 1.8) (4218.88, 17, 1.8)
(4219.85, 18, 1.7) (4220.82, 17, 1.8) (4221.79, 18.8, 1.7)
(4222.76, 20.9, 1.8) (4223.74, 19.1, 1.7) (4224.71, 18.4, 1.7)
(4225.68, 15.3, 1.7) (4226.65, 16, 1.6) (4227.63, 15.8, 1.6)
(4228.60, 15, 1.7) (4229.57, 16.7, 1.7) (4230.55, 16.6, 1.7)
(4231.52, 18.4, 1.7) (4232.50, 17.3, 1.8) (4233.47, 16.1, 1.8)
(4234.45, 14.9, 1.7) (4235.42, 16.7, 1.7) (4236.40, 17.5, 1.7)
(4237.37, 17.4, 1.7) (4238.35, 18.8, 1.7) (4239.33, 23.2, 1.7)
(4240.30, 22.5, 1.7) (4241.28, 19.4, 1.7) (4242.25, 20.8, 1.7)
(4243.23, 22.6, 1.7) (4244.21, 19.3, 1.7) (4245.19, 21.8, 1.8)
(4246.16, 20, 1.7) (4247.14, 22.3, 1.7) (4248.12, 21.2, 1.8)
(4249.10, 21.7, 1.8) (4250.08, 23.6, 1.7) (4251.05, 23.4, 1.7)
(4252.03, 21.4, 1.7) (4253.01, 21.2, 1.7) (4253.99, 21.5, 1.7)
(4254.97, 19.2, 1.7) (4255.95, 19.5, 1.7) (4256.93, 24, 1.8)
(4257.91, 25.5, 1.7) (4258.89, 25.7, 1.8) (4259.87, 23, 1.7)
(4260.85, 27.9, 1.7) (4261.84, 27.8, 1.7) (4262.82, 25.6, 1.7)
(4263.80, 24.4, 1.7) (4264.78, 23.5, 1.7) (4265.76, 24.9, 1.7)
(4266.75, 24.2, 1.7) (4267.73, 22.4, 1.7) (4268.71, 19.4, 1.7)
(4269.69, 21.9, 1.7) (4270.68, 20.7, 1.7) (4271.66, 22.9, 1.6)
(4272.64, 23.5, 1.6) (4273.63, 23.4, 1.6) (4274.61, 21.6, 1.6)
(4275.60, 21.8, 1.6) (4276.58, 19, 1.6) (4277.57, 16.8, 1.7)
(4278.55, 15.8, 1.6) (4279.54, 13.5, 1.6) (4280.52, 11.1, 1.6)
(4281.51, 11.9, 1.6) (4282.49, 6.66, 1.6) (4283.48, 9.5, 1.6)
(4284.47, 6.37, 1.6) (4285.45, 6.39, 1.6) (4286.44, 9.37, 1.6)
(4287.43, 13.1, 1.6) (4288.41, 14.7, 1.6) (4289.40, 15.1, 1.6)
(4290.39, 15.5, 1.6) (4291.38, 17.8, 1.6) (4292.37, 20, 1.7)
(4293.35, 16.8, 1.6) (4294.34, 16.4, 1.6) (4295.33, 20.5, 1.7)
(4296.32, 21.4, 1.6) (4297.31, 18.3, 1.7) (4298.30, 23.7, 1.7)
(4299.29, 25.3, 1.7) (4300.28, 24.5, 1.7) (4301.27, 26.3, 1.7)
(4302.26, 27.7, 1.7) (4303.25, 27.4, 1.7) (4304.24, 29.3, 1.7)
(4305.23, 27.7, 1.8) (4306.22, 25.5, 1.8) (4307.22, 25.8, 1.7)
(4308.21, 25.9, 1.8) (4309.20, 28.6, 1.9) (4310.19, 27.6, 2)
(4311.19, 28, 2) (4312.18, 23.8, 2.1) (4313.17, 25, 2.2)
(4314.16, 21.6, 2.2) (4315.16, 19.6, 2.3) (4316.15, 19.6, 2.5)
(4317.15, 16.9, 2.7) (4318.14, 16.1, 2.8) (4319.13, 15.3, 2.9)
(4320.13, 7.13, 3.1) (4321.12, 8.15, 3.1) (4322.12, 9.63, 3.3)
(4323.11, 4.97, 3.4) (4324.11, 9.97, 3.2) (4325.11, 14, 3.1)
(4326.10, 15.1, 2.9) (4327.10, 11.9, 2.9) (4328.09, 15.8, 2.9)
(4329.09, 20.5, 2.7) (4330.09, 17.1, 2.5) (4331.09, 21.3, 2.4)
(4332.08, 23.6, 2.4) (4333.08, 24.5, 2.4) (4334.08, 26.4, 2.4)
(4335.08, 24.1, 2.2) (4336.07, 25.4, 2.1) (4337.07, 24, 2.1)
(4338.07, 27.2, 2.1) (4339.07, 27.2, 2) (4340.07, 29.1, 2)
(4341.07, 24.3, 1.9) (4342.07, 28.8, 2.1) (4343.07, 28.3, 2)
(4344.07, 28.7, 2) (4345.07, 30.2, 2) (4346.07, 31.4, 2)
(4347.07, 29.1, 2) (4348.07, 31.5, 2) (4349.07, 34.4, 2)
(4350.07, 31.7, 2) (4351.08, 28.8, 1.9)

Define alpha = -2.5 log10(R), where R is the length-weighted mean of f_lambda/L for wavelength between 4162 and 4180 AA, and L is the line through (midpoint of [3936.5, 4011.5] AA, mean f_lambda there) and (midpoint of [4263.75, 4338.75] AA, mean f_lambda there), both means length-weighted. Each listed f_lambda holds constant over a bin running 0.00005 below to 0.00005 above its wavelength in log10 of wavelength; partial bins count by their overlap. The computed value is 0.32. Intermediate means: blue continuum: 18.1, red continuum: 19.4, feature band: 14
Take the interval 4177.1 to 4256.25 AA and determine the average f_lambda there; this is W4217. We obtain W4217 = 18.3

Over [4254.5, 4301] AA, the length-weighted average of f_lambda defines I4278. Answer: 19.2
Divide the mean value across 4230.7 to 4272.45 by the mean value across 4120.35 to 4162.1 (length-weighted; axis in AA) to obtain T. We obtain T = 1.12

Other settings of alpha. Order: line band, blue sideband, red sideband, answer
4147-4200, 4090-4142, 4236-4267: 0.191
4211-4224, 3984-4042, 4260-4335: 0.075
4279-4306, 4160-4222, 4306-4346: 0.142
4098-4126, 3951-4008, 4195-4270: -0.100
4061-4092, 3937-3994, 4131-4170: 0.079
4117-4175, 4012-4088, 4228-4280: 0.038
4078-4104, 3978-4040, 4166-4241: 0.058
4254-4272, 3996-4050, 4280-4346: -0.190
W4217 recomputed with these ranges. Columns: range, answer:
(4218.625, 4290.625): 19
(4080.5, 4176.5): 18.5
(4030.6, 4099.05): 17.5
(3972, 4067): 18.5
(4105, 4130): 21.1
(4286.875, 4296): 16.7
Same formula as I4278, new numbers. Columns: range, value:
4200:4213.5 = 19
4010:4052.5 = 18.3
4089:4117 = 19.8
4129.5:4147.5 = 17.7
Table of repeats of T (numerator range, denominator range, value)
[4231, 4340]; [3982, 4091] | 1.10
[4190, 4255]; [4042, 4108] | 1.07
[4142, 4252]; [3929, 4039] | 1.01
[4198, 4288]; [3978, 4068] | 1.01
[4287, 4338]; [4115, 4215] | 1.11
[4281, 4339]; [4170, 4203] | 1.20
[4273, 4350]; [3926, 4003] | 1.15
